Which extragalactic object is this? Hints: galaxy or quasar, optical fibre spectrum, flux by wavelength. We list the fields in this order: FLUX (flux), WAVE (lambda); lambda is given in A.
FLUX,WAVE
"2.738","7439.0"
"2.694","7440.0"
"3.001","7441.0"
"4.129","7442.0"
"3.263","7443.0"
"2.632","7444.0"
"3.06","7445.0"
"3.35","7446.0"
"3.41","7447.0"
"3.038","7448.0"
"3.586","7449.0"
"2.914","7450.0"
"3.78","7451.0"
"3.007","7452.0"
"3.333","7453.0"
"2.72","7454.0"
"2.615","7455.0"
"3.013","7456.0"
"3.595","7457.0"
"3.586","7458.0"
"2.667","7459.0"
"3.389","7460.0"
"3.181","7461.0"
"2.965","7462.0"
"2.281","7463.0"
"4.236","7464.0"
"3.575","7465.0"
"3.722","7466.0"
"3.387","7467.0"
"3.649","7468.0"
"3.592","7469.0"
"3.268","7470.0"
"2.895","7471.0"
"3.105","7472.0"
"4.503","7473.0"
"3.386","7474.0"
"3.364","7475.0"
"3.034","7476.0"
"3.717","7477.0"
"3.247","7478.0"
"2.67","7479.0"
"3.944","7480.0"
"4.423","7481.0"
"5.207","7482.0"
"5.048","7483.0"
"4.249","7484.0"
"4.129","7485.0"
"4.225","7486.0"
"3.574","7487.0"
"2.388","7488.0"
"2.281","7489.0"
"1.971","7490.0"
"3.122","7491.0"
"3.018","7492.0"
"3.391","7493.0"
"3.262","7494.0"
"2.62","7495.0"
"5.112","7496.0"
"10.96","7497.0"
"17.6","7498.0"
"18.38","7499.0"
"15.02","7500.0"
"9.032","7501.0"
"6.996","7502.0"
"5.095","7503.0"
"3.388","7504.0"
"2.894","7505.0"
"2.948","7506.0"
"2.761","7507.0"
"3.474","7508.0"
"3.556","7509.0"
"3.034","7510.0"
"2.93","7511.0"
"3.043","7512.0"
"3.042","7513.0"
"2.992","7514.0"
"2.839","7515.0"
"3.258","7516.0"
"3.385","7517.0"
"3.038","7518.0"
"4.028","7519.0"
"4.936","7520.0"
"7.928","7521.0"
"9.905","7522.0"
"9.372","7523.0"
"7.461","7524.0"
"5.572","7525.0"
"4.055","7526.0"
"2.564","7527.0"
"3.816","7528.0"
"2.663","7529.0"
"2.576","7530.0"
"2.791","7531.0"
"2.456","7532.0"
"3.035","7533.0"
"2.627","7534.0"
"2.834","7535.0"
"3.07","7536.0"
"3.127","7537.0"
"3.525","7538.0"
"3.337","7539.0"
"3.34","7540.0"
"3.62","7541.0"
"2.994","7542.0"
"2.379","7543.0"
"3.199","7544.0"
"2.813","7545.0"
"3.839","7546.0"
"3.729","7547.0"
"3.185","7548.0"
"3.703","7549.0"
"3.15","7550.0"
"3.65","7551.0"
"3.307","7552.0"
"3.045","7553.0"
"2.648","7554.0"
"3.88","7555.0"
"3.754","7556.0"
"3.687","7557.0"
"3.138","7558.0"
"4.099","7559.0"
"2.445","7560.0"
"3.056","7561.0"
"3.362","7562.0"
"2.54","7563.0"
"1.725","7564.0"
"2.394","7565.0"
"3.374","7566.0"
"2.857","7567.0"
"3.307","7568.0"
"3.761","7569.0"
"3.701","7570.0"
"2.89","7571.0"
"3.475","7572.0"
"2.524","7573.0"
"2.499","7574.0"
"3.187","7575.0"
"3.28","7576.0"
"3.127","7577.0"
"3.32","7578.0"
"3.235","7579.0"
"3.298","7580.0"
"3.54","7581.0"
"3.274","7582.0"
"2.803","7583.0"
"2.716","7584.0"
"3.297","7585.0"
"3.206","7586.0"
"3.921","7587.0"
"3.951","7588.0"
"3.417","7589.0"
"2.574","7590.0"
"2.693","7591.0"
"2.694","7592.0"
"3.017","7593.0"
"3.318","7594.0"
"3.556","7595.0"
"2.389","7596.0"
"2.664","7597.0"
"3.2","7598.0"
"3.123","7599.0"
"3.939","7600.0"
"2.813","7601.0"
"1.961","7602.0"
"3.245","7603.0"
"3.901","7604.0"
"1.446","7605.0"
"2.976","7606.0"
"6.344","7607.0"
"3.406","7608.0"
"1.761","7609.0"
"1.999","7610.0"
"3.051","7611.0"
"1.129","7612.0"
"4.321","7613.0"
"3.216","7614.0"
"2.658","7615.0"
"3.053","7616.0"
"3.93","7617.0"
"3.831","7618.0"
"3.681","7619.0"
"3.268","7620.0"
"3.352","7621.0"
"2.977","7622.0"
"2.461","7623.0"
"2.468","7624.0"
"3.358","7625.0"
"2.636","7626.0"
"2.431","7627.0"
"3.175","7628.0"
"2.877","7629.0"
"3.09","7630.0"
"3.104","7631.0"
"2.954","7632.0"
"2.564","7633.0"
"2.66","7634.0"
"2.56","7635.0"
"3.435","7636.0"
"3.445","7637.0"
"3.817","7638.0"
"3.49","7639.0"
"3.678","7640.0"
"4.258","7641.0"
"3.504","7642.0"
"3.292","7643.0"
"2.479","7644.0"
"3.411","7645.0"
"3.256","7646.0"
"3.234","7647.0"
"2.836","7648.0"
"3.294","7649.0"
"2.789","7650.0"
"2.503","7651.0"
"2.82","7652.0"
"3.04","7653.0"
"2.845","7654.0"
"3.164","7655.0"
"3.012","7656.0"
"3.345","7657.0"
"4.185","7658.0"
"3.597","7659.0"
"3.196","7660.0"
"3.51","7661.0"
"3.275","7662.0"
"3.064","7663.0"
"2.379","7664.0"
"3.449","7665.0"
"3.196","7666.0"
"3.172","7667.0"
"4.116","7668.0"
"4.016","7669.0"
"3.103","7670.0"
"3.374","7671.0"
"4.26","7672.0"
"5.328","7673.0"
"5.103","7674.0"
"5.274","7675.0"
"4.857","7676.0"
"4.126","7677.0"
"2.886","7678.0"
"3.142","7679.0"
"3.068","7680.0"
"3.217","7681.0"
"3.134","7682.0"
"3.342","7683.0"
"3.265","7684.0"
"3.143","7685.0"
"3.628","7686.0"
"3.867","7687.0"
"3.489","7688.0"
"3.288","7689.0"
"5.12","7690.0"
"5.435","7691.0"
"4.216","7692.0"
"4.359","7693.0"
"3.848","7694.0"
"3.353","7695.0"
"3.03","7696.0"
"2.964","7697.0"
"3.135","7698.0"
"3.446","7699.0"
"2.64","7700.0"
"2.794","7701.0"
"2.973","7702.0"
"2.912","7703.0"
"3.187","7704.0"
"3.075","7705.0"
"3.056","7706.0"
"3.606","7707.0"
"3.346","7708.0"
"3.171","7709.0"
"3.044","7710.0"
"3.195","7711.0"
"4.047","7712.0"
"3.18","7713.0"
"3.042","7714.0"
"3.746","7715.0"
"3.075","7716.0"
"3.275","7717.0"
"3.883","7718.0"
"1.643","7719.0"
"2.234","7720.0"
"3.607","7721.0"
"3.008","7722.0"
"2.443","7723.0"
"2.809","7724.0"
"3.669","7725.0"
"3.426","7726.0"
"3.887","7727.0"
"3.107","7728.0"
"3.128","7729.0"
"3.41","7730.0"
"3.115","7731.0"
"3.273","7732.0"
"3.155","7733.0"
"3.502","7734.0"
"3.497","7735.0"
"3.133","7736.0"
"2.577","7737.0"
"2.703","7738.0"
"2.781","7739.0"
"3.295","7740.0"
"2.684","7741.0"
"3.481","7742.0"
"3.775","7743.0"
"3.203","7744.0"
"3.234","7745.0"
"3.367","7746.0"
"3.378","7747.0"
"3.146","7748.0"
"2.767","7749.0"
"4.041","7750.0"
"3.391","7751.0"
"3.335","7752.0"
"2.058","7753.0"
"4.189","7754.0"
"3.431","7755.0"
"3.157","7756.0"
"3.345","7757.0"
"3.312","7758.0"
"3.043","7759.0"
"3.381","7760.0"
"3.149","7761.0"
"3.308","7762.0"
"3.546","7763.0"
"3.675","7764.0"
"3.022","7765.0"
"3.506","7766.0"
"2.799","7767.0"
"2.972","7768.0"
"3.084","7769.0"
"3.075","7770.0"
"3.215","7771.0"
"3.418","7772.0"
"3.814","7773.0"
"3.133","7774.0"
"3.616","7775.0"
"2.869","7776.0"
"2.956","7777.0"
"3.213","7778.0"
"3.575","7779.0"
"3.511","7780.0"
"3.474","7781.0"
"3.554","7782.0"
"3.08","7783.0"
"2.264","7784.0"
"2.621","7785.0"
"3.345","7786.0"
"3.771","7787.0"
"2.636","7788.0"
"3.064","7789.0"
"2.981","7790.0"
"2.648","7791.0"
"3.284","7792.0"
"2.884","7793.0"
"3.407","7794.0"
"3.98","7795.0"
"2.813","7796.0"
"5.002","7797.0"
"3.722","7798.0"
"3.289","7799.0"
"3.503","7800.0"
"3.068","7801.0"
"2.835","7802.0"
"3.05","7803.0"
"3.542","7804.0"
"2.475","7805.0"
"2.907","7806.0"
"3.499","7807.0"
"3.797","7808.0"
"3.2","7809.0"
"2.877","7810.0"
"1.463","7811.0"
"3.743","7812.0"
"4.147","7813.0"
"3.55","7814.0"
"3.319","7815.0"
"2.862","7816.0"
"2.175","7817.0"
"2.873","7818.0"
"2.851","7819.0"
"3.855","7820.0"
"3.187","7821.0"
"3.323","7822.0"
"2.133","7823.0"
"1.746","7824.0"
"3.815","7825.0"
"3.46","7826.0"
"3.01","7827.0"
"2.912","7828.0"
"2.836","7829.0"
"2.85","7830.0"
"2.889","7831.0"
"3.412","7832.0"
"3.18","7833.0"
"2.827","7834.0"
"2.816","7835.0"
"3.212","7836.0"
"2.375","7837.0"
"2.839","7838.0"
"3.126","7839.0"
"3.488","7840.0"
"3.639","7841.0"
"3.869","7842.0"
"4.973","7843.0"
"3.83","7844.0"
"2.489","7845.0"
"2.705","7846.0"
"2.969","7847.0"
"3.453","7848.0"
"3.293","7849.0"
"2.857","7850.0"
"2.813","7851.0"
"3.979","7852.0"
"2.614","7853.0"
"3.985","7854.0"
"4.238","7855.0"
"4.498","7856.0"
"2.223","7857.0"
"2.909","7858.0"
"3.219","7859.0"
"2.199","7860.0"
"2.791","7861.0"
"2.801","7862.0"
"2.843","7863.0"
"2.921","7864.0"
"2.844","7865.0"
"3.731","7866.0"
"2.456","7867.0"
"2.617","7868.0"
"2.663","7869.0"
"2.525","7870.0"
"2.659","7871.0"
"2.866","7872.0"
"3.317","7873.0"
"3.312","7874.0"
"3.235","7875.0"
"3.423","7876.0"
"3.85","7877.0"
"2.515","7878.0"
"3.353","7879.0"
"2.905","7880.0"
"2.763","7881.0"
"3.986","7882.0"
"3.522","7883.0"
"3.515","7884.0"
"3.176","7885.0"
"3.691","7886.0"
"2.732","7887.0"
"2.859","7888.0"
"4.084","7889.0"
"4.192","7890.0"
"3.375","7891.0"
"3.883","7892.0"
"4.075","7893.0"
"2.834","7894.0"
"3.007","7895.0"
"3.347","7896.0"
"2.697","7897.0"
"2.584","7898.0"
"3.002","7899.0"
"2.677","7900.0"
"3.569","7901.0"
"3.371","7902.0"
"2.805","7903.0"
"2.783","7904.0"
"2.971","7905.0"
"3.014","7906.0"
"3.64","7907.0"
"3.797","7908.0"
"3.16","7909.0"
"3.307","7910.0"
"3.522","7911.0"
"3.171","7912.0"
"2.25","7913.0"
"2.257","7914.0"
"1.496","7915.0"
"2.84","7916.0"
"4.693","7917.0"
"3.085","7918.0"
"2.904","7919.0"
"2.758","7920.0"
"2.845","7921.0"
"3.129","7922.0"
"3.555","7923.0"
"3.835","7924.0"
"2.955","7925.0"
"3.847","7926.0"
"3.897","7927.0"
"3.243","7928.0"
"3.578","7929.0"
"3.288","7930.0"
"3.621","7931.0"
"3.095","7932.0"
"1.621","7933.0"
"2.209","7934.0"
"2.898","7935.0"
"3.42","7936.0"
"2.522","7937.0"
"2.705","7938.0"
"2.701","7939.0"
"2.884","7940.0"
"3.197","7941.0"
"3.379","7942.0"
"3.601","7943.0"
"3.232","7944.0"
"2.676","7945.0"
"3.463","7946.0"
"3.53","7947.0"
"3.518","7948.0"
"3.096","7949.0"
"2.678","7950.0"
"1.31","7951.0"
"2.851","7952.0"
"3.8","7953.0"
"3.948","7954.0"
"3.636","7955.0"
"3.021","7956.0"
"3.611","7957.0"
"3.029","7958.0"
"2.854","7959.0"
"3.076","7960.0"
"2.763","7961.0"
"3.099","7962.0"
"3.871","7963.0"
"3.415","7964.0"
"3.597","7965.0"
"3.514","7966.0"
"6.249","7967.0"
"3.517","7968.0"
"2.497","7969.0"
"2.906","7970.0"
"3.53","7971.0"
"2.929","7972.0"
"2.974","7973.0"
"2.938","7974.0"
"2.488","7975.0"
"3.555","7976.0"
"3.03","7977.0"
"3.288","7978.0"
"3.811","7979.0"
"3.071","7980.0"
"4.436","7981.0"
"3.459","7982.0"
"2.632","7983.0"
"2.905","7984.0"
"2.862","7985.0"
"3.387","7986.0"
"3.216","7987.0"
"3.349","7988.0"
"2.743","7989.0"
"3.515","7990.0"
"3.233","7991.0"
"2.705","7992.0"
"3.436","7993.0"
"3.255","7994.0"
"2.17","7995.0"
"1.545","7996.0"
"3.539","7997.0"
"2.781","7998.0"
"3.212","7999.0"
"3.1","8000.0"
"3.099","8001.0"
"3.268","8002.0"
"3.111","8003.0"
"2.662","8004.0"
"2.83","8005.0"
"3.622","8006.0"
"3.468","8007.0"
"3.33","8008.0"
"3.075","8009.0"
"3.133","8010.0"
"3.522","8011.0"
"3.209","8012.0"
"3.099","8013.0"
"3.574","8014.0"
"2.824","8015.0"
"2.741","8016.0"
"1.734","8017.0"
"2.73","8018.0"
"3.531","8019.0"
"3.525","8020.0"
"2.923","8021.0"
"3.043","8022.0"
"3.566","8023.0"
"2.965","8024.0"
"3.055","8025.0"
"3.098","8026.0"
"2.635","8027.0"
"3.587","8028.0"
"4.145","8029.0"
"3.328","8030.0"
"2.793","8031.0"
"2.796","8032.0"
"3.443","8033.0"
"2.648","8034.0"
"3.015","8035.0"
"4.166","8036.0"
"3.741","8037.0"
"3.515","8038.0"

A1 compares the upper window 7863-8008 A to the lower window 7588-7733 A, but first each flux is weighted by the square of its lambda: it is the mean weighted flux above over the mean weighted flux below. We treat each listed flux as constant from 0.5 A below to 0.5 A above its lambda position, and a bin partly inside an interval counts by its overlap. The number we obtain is 1.0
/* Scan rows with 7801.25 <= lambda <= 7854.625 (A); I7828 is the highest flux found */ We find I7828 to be 4.973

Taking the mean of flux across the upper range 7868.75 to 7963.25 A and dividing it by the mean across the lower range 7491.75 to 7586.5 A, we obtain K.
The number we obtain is 0.8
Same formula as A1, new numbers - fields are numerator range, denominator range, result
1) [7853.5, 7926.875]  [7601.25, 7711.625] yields 1.01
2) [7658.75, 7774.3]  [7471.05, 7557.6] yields 0.83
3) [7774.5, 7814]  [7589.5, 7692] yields 1.02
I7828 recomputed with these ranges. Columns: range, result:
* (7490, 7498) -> 17.6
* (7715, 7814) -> 5.002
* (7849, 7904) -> 4.498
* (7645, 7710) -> 5.435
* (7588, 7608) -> 6.344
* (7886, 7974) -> 6.249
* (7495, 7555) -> 18.38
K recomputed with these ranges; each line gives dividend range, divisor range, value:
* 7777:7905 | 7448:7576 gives 0.81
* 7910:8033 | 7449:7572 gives 0.79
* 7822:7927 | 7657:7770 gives 0.93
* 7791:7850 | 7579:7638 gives 1.03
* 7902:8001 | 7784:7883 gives 1.00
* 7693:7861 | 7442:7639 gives 0.88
